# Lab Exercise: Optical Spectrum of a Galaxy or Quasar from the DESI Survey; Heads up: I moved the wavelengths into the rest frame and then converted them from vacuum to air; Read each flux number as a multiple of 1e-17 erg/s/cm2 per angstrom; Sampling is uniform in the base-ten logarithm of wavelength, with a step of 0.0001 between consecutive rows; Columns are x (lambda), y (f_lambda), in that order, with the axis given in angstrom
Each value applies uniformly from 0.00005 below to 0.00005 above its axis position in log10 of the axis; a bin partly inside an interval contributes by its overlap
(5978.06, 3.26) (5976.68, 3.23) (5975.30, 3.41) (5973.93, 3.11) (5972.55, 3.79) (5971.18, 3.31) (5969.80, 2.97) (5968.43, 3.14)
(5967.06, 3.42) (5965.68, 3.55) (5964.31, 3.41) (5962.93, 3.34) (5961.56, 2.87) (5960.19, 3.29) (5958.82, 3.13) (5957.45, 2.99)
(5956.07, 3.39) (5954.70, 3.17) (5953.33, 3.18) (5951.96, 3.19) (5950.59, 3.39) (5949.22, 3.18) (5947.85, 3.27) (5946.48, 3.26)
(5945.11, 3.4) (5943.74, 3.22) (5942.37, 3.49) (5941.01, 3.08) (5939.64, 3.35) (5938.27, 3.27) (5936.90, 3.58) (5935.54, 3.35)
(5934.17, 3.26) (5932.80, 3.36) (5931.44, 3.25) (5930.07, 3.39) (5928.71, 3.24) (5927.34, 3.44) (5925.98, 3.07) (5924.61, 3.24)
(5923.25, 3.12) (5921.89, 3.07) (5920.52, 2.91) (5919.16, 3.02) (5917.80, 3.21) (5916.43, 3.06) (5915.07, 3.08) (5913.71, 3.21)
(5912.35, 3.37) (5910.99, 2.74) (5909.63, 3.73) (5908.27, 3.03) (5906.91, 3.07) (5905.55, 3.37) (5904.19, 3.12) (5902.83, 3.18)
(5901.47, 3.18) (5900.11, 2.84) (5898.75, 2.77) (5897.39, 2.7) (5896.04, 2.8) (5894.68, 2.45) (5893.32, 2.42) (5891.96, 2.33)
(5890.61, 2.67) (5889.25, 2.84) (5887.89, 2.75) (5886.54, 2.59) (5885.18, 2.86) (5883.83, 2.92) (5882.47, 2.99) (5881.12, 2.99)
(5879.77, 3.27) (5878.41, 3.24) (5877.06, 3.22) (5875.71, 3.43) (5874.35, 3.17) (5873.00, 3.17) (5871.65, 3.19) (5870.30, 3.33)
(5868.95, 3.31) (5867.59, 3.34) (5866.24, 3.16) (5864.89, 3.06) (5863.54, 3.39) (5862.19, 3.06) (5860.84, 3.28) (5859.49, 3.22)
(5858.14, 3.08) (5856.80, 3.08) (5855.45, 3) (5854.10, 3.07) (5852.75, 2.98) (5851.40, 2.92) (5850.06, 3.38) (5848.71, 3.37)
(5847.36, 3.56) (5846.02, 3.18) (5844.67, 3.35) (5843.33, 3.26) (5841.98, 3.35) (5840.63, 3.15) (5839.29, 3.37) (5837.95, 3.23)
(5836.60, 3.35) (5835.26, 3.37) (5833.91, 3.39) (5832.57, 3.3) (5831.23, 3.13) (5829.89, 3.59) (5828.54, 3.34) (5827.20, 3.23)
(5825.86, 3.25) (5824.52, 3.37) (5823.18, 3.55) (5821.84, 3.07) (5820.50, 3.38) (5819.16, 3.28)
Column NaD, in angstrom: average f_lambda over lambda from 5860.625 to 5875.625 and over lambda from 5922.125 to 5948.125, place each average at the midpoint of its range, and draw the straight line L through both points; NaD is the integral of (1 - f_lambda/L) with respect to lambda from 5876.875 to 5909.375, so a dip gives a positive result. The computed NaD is 3.5 angstrom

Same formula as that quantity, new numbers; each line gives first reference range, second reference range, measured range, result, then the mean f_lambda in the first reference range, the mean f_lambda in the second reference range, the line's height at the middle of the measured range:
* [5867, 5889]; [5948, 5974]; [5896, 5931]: 0.54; 3.1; 3.26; 3.17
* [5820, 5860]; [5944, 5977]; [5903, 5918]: 0.39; 3.26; 3.27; 3.26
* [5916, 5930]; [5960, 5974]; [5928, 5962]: -0.44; 3.15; 3.3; 3.22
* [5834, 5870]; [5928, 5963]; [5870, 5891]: 1.30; 3.23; 3.26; 3.24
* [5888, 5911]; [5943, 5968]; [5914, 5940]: -1.26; 2.9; 3.26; 3.07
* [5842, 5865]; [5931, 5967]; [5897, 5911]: 0.66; 3.2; 3.28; 3.24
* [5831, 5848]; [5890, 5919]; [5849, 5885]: 0.06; 3.31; 2.97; 3.17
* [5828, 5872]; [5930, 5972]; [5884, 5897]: 2.43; 3.25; 3.27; 3.26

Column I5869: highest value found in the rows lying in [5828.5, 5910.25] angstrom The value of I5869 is 3.73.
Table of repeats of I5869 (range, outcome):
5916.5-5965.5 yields 3.58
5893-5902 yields 3.18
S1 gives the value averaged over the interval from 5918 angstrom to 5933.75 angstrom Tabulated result 3.19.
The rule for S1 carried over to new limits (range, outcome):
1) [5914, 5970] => 3.24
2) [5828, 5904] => 3.1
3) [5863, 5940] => 3.09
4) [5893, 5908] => 2.91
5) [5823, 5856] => 3.28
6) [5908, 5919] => 3.18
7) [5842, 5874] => 3.21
